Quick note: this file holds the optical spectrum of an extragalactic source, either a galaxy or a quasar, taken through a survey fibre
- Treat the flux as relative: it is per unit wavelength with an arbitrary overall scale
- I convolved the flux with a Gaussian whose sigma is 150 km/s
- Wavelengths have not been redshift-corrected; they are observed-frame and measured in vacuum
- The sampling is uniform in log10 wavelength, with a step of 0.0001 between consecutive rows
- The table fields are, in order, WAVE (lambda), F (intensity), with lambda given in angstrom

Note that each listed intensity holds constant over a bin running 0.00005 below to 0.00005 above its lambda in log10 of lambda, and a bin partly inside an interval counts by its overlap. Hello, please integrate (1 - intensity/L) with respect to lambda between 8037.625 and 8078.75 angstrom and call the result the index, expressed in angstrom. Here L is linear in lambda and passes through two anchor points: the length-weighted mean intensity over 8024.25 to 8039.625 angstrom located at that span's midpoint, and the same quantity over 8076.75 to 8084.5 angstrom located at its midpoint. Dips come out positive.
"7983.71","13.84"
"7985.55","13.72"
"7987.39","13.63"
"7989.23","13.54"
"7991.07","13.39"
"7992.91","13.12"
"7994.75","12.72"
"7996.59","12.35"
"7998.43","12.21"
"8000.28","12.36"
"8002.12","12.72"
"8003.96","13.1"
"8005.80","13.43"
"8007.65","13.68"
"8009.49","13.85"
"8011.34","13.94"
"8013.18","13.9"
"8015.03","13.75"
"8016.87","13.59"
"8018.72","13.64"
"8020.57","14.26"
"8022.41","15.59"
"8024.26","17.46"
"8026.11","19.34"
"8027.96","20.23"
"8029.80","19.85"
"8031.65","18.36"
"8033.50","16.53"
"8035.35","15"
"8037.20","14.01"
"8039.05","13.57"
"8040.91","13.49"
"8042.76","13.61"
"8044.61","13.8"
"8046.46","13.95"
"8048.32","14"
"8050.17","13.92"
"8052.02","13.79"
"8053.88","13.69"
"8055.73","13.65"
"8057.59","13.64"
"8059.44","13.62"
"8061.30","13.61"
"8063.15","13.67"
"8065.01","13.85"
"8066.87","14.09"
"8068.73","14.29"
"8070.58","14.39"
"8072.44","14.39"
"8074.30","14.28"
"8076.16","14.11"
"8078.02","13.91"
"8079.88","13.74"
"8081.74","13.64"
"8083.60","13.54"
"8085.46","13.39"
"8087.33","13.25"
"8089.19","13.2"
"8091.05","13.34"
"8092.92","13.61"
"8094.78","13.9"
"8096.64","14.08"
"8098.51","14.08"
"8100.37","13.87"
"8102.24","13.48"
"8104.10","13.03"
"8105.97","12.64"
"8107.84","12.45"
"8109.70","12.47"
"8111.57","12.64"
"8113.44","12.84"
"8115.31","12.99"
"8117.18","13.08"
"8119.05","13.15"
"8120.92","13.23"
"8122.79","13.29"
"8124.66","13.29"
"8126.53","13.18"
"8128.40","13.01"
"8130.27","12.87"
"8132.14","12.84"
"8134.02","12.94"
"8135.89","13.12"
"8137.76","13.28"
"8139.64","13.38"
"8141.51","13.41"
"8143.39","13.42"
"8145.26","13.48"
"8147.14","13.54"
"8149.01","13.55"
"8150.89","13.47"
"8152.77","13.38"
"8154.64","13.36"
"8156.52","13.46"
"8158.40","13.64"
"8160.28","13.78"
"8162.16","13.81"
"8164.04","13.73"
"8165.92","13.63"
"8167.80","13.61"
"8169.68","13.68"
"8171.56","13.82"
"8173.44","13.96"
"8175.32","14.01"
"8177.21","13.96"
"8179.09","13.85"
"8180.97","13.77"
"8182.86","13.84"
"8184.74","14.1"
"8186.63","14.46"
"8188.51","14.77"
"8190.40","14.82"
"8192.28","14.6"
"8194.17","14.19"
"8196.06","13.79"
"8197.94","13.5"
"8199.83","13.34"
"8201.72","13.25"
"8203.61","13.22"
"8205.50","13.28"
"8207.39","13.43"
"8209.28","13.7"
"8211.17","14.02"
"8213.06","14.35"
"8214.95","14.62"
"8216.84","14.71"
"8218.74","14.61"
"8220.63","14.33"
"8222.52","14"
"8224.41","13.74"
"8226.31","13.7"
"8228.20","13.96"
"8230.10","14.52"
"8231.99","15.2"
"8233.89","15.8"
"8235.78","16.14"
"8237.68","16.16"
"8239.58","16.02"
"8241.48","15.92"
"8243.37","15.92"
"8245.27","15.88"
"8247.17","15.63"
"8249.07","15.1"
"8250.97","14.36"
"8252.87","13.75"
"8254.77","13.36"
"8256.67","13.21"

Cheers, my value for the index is 3.8 angstrom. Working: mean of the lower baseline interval 17.2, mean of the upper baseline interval 13.7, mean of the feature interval 13.9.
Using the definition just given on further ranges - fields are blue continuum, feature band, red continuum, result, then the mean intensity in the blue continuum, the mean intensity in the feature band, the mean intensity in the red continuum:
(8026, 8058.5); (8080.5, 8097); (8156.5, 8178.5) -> 1.2 angstrom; 15.1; 13.5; 13.8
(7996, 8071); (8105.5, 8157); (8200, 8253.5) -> 4.9 angstrom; 14.4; 13.1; 14.6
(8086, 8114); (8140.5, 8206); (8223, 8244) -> 2.5 angstrom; 13.3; 13.8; 15.2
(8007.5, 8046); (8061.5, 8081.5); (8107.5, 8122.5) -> 0.1 angstrom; 15.3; 14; 12.9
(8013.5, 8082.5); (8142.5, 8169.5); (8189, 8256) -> 1.9 angstrom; 14.7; 13.6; 14.5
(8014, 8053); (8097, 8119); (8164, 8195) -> 2.4 angstrom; 15.3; 13.1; 14.1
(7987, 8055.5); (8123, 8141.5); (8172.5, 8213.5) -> 1.3 angstrom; 14.4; 13.1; 13.9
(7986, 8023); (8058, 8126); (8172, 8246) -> 1.6 angstrom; 13.4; 13.5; 14.4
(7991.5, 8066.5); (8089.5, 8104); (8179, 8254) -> 0.7 angstrom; 14.4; 13.7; 14.5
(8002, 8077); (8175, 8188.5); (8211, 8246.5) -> 0.7 angstrom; 14.6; 14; 15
